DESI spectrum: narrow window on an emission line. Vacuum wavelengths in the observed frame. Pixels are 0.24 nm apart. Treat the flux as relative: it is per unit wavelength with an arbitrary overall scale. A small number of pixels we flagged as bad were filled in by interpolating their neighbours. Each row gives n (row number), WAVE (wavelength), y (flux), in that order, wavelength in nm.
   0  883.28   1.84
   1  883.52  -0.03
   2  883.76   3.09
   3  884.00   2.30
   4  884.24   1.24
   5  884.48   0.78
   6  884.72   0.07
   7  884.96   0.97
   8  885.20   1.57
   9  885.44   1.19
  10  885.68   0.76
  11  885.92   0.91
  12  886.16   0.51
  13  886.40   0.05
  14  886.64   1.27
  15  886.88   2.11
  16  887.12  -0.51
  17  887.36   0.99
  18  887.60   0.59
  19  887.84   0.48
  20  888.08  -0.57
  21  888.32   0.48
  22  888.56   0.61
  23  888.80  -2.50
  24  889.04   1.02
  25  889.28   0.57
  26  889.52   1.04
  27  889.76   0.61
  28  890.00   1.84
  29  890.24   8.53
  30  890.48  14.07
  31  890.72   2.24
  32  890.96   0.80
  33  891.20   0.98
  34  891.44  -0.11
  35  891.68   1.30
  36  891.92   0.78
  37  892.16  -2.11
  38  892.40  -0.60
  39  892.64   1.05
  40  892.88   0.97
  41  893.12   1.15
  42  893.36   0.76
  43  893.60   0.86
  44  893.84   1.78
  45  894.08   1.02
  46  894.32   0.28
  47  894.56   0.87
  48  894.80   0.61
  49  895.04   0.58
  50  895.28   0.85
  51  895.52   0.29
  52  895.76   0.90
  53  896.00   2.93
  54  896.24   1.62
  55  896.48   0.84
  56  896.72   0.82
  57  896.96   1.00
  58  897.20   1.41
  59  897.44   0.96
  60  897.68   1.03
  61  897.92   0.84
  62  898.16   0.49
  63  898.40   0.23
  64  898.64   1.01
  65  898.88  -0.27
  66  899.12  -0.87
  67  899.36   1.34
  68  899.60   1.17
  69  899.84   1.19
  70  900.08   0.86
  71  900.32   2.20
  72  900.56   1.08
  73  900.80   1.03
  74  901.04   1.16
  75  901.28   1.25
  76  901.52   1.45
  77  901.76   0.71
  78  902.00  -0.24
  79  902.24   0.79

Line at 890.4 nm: H-beta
